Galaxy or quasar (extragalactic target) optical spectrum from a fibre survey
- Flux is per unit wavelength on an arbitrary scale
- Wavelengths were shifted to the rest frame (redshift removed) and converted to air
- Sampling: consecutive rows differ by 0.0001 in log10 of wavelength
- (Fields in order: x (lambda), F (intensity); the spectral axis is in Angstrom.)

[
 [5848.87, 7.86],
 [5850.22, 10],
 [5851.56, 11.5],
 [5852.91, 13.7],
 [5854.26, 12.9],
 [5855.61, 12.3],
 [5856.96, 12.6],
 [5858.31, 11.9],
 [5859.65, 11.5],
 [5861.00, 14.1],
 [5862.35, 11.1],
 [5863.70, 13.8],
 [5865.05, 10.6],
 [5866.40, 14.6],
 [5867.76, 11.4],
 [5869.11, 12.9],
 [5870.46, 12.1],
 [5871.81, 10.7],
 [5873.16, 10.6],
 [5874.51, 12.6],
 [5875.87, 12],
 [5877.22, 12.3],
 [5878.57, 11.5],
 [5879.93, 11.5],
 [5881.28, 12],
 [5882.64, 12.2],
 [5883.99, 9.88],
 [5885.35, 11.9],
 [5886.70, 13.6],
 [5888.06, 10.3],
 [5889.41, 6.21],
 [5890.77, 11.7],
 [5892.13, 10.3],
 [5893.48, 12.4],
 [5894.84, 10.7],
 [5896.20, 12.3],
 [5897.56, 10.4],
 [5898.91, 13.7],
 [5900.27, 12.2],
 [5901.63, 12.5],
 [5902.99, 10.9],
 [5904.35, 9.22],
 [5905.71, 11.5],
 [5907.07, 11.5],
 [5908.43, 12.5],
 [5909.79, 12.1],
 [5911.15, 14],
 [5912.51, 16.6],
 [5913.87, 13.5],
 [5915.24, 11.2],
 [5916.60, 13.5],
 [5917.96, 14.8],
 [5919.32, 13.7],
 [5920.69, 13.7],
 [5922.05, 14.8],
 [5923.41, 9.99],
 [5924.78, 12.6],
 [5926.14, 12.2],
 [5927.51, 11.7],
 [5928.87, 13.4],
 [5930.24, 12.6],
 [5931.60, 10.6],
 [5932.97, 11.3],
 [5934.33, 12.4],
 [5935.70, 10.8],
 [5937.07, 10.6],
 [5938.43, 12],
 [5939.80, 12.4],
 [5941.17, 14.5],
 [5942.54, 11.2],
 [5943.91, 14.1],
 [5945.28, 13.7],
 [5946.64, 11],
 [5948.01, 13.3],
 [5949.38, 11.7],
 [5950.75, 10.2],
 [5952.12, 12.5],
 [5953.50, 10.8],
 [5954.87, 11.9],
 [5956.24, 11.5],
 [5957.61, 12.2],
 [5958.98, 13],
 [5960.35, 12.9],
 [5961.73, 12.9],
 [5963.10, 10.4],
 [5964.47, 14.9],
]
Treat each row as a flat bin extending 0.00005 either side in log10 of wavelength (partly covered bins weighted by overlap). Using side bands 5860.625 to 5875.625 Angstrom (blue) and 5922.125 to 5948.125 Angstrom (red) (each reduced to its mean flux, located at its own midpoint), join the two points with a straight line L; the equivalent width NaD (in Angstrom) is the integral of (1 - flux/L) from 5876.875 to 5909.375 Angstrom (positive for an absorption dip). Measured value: 2.1 Angstrom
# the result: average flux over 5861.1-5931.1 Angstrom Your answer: 12.1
